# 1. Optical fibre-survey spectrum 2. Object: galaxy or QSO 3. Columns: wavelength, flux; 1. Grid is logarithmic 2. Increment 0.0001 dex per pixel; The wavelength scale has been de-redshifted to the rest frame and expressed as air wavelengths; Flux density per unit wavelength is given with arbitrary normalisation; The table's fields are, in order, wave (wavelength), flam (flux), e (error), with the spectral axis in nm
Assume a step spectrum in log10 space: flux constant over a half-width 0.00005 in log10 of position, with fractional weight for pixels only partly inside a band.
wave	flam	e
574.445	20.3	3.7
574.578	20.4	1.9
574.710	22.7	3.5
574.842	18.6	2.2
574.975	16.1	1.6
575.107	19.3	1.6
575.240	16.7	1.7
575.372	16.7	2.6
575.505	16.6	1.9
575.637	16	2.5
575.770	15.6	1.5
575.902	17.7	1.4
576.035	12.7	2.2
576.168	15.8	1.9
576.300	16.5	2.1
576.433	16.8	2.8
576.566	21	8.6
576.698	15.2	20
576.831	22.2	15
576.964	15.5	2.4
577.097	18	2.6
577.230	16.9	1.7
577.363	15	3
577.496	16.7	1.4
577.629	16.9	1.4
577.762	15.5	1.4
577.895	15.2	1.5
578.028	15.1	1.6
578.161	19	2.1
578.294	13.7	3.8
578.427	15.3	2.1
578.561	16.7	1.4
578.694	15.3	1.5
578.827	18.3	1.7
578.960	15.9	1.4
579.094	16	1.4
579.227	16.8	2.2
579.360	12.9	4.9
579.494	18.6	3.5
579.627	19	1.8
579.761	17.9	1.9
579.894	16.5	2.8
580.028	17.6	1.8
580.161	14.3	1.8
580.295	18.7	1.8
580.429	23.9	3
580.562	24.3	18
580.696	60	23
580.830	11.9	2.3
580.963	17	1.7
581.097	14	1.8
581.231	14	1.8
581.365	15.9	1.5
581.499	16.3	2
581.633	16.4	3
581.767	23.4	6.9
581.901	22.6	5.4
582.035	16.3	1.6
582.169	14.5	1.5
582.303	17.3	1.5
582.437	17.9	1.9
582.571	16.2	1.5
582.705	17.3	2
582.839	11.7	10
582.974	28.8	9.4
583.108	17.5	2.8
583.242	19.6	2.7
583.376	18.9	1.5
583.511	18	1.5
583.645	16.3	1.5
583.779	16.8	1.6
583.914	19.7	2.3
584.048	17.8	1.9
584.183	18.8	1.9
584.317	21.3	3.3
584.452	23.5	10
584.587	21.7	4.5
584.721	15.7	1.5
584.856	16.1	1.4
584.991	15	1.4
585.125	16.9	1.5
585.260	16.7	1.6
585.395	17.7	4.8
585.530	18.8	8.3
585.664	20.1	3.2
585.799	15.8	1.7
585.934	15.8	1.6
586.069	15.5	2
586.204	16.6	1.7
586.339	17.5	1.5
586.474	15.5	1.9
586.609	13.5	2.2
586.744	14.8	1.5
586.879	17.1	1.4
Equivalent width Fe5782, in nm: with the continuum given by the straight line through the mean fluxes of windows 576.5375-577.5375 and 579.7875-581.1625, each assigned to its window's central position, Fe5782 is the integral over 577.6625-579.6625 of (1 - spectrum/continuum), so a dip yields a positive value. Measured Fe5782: 0.34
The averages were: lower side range 17.5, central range 16.2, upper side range 21.7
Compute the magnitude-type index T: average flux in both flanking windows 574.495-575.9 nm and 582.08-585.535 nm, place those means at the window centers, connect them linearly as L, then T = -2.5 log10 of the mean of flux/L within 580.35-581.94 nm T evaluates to -0.20 mag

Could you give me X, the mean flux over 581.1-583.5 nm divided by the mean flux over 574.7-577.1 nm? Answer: 1.0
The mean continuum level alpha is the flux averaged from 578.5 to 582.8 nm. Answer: 18.5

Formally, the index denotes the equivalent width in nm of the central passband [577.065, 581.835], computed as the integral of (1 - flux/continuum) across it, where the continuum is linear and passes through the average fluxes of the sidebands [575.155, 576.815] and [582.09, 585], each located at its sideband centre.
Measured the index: -0.17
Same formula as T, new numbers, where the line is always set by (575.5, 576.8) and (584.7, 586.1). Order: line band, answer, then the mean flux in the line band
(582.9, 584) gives -0.16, 19.4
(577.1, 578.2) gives 0.02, 16.3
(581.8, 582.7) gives -0.06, 17.7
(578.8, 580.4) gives -0.02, 17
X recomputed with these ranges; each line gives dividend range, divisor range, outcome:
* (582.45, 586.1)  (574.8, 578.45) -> 1.09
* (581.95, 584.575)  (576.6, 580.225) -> 1.11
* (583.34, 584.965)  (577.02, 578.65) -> 1.15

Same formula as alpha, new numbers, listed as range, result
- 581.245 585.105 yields 18.2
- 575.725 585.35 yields 17.9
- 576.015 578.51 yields 16.5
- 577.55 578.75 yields 15.9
